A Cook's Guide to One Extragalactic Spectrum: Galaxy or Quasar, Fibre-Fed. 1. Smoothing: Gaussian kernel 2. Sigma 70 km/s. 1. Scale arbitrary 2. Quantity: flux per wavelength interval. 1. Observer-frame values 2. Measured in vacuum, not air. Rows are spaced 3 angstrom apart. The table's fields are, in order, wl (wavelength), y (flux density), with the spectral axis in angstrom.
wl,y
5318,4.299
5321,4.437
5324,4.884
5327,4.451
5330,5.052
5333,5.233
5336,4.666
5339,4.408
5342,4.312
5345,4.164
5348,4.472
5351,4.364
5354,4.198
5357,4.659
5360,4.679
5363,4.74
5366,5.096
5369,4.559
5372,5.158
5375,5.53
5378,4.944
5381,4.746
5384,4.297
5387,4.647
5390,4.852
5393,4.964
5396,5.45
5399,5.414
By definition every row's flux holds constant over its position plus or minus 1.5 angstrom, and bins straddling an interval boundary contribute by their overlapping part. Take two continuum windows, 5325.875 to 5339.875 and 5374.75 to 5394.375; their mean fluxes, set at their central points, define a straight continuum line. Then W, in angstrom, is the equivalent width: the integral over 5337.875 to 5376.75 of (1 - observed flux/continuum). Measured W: 1.2 angstrom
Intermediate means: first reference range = 4.79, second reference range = 4.81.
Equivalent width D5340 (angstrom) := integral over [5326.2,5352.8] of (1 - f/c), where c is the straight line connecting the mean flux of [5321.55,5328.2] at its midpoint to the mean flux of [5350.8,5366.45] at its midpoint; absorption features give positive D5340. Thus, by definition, 0.4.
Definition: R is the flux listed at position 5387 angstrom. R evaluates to 4.647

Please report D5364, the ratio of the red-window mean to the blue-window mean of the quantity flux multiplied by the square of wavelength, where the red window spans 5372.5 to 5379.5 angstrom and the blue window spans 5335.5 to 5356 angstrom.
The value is 1.21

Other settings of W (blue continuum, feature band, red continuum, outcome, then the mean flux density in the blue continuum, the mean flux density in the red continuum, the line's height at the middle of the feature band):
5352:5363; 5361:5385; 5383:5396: -1.20 angstrom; 4.54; 4.79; 4.66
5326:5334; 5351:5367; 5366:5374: 0.99 angstrom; 4.92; 4.95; 4.94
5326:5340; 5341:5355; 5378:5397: 1.43 angstrom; 4.79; 4.82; 4.79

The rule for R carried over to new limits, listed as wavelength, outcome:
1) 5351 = 4.364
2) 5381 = 4.746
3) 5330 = 5.052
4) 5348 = 4.472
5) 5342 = 4.312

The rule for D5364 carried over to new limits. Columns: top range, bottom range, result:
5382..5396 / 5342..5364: 1.09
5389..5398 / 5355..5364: 1.11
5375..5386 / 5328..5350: 1.05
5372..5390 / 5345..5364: 1.09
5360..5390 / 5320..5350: 1.07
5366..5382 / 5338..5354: 1.17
